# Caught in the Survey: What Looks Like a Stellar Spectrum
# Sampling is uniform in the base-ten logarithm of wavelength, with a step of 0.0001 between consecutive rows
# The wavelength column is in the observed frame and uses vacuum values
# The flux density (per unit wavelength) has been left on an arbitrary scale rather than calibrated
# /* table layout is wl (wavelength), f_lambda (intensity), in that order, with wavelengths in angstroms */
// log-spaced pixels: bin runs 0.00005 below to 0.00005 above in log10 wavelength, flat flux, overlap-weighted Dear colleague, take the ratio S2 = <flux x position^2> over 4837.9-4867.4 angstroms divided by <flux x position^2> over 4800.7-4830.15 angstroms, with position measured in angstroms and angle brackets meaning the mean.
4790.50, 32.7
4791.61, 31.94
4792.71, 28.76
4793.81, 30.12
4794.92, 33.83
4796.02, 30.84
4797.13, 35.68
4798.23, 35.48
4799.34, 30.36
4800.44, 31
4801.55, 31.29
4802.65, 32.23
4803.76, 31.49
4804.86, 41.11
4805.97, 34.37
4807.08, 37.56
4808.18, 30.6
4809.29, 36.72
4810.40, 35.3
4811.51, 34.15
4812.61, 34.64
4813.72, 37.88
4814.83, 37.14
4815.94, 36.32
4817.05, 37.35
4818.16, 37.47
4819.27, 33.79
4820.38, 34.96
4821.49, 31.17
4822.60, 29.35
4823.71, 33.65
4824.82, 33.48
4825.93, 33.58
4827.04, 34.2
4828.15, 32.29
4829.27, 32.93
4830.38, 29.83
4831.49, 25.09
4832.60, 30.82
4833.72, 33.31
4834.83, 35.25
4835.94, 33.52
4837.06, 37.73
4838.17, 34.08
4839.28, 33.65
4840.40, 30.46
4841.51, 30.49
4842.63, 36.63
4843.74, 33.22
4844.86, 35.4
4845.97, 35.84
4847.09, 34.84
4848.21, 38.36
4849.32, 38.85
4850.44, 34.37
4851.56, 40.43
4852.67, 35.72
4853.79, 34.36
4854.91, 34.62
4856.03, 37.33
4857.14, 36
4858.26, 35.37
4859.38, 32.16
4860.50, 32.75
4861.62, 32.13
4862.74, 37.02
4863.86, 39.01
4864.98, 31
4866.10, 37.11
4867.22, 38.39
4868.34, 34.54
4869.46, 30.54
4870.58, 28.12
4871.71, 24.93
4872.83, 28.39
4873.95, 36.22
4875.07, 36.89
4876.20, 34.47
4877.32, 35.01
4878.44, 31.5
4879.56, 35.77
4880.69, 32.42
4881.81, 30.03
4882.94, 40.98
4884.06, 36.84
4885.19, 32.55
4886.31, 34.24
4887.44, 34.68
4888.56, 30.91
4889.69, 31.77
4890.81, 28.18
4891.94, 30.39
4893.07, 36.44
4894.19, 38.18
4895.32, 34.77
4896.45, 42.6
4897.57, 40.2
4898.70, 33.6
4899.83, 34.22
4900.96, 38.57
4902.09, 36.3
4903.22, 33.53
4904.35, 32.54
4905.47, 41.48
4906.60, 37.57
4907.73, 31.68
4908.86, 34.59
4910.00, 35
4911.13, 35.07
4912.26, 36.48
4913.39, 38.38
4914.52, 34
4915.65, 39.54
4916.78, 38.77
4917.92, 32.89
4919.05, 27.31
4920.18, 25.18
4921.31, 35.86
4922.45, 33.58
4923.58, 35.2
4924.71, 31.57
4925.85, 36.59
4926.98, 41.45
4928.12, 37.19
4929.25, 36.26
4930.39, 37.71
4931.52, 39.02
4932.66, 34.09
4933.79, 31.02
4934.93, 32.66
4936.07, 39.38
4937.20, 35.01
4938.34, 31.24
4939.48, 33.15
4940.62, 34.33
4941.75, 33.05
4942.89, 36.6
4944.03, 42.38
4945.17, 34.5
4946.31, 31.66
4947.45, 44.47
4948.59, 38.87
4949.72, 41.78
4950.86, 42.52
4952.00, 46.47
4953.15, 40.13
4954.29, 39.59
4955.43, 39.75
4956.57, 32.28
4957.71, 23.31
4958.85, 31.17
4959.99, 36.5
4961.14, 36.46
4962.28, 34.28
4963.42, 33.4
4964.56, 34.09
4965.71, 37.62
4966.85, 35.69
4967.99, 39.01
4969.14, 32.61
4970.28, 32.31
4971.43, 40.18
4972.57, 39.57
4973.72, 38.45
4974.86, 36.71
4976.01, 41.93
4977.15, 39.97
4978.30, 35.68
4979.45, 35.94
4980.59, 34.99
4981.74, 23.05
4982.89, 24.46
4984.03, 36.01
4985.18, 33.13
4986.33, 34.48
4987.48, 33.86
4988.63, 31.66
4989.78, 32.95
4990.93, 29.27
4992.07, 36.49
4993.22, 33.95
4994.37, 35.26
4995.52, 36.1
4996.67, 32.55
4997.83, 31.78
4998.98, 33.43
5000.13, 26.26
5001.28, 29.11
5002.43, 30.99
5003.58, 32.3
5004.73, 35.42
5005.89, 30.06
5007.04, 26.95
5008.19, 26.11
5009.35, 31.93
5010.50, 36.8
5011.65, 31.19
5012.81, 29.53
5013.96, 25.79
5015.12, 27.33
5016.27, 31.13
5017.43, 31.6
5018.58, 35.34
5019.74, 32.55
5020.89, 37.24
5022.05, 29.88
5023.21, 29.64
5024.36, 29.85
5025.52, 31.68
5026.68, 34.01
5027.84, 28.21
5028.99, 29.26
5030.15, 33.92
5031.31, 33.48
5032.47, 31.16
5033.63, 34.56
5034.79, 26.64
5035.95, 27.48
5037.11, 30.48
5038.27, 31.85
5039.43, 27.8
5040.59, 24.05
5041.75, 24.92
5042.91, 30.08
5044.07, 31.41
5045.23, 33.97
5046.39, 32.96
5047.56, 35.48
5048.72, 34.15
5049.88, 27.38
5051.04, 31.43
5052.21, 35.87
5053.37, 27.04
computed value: 1.0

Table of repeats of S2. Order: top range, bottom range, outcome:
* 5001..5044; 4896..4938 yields 0.90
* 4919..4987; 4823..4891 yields 1.09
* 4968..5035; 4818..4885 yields 1.02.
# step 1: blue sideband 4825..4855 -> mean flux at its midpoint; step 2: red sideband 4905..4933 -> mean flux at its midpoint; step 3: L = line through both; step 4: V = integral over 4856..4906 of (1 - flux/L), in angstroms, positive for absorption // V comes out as 0.5 angstroms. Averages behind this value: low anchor 34.1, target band 34.4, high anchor 35.4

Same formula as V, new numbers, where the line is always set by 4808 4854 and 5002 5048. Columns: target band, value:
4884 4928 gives -2.64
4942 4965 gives -3.46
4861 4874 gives 0.26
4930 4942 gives -0.80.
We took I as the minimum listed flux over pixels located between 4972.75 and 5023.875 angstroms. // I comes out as 23.05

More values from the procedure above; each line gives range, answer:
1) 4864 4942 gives 24.93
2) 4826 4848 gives 25.09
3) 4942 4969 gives 23.31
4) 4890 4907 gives 28.18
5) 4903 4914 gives 31.68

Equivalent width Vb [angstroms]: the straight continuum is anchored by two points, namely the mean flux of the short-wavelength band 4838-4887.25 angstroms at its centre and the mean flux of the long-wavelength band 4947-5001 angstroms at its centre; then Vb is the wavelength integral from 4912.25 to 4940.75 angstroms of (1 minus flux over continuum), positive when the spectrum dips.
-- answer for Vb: 0.0 angstroms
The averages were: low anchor 34.4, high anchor 35.3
